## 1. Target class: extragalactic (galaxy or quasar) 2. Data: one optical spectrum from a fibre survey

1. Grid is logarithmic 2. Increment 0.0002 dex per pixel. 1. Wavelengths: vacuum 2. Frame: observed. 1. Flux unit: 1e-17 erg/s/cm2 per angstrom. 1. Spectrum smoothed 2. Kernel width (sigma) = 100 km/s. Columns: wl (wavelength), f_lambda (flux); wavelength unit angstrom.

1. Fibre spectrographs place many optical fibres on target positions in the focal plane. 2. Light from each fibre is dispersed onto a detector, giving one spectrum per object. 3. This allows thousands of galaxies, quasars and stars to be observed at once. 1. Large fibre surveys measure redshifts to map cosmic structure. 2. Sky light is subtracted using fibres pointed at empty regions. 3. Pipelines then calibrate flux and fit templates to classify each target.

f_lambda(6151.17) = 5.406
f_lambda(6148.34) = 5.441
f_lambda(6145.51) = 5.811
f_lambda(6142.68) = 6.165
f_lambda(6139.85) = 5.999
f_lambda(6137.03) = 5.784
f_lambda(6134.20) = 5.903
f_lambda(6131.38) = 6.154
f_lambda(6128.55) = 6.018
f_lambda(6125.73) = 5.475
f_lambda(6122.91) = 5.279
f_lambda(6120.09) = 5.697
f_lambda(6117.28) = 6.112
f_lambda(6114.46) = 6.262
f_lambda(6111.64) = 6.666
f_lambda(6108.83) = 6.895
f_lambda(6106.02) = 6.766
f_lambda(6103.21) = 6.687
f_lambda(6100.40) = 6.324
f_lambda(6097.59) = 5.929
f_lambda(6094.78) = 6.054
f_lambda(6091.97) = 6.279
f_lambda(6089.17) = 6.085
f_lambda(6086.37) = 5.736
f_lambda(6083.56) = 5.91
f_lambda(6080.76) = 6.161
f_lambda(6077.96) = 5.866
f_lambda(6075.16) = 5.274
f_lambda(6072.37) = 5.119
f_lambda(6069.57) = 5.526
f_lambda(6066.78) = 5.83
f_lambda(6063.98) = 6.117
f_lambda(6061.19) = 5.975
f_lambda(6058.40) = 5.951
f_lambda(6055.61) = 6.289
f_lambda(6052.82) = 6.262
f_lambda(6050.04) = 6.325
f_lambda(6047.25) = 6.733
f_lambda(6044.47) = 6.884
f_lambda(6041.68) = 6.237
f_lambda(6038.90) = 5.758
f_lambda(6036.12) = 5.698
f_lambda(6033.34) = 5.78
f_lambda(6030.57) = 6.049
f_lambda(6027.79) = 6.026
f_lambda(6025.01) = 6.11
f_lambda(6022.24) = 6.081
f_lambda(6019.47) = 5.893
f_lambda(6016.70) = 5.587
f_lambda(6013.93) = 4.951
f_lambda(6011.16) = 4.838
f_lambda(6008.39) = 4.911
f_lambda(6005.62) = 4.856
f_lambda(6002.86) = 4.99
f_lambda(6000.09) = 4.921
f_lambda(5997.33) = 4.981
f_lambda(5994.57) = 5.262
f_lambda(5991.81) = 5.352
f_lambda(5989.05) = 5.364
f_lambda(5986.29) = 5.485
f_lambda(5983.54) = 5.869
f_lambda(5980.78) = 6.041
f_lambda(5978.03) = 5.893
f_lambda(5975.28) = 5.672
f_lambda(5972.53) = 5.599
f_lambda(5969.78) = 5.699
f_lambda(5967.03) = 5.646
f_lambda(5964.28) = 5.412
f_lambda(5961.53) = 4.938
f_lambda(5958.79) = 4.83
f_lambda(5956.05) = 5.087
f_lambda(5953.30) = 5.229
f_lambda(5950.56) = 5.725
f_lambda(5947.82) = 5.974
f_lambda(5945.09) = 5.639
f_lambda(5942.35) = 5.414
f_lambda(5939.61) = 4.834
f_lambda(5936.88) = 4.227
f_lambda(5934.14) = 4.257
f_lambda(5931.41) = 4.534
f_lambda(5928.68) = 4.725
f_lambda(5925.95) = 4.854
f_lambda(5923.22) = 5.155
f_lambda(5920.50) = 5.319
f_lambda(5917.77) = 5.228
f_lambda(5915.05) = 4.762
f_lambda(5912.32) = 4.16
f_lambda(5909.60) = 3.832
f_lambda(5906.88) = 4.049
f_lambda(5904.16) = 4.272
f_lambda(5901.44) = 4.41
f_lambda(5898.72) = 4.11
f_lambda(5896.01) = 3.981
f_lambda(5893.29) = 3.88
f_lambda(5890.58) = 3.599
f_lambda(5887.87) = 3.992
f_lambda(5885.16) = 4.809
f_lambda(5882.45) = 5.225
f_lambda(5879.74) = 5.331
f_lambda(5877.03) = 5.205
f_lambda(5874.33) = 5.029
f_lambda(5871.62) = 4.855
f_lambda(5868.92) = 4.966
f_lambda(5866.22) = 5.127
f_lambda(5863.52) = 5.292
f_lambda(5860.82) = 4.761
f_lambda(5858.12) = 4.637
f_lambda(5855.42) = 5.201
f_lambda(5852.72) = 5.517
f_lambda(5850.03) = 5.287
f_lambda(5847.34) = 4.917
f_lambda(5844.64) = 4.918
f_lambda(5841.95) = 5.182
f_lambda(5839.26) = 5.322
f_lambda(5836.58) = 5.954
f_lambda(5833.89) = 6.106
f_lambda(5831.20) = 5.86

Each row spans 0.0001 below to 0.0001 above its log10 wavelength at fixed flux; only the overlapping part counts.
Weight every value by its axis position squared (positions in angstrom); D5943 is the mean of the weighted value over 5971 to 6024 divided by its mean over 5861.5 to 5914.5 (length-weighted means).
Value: 1.24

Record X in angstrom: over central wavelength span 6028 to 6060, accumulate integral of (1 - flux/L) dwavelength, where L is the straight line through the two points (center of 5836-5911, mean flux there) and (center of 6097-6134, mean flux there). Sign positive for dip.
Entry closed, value -2.3 angstrom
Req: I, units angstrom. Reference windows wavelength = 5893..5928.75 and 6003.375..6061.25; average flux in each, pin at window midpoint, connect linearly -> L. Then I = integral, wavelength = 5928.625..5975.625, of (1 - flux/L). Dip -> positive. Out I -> -2.2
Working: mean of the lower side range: 4.49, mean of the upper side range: 5.85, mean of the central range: 5.19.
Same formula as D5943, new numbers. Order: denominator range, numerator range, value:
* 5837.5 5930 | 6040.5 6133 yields 1.37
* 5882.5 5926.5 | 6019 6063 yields 1.45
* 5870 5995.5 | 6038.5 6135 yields 1.28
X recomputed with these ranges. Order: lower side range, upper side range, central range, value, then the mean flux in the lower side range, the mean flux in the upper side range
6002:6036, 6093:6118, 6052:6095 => 1.3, 5.52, 6.41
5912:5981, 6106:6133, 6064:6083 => 0.6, 5.19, 6.1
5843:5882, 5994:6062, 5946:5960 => 0.1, 5.08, 5.74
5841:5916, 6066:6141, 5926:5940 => 1.3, 4.68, 5.99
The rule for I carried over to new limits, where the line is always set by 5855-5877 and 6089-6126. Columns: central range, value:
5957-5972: 0.46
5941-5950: -0.49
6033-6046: -0.53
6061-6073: 0.55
